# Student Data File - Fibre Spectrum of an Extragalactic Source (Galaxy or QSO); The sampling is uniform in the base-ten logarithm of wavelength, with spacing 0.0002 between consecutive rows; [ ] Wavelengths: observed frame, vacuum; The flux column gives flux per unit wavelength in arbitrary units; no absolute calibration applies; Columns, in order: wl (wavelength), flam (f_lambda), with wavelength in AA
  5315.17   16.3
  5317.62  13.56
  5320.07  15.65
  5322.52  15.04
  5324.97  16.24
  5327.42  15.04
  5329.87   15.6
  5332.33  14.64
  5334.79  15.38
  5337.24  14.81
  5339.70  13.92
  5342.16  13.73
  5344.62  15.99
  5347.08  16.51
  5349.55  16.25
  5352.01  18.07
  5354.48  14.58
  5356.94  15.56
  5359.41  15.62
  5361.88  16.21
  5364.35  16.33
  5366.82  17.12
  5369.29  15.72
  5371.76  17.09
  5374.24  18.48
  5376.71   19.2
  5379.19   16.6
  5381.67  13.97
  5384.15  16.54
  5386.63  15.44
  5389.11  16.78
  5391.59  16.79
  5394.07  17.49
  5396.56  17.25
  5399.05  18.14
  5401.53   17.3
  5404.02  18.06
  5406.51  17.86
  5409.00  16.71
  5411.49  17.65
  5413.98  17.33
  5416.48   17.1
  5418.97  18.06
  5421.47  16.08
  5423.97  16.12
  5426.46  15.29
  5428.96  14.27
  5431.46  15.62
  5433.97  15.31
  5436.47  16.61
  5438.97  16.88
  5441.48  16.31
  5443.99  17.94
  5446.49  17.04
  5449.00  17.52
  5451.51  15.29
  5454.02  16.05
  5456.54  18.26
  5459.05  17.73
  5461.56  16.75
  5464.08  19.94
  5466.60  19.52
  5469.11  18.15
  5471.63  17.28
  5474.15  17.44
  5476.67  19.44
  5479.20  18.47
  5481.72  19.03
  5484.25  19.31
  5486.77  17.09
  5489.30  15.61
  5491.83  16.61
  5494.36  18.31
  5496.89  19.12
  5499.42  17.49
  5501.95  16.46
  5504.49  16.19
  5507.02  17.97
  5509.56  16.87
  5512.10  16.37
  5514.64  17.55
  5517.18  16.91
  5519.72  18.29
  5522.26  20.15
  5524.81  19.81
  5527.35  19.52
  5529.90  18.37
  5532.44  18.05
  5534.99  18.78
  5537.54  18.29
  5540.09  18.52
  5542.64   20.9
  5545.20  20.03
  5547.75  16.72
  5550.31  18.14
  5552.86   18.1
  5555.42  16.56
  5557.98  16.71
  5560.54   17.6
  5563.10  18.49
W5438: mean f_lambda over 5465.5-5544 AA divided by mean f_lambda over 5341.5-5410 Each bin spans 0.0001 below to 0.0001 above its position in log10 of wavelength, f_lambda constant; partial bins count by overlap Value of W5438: 1.09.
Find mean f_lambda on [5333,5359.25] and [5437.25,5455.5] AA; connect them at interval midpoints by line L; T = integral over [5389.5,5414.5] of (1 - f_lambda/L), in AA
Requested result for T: -2.0 AA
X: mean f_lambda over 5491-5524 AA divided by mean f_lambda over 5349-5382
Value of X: 1.06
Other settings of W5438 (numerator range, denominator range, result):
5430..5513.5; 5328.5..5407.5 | 1.06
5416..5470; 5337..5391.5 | 1.05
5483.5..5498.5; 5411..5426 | 1.04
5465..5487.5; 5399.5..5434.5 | 1.11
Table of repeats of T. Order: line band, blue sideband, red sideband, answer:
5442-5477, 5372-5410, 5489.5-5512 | -0.97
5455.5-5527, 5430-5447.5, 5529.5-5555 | -1.77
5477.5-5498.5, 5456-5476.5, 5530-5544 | 0.51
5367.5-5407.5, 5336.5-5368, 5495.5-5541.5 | -1.96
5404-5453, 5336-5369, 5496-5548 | 0.71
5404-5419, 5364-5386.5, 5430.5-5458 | -0.69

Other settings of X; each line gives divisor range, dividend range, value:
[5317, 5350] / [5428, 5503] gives 1.15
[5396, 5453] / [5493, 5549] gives 1.09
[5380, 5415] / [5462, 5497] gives 1.07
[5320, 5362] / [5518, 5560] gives 1.20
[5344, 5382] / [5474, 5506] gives 1.07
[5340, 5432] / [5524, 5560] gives 1.11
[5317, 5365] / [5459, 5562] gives 1.17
